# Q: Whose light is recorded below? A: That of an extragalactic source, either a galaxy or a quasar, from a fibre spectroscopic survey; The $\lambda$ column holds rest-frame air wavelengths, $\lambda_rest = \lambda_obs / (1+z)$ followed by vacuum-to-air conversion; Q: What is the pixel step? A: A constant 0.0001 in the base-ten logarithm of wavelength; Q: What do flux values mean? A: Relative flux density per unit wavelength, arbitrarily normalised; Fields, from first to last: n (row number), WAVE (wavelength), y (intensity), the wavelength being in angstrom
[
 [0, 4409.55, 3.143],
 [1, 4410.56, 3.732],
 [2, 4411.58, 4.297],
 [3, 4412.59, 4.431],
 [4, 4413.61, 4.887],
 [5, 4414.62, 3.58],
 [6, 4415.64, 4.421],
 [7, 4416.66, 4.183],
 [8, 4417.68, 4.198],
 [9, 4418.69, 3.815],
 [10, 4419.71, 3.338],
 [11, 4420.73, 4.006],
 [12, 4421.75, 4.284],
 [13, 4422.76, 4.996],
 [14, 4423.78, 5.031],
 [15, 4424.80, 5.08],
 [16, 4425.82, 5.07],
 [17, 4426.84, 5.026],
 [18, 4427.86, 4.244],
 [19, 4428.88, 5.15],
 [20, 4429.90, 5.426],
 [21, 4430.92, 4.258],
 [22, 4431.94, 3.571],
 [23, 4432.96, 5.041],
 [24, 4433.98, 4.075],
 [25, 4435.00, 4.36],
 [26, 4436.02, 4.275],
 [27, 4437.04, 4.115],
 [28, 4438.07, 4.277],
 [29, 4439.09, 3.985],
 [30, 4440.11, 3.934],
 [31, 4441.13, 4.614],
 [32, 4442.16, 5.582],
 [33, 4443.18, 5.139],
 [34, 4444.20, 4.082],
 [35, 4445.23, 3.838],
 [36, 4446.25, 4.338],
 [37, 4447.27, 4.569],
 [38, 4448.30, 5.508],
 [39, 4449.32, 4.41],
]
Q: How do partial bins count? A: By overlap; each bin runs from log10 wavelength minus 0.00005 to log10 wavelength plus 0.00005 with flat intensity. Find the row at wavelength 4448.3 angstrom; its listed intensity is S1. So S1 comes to 5.508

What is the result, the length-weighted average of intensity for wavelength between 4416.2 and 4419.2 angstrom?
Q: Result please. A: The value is 4.07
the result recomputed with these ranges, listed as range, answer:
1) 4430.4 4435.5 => 4.27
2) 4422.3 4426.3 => 5.04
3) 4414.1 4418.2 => 4.1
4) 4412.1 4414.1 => 4.65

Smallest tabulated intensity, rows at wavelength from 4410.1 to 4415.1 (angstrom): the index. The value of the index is 3.58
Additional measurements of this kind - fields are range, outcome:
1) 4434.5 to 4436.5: 4.275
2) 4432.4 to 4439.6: 3.985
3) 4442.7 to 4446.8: 3.838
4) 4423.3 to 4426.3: 5.031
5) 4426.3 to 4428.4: 4.244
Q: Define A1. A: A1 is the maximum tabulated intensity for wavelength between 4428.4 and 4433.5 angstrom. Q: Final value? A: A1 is 5.426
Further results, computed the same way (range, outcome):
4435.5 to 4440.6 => 4.277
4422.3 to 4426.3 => 5.08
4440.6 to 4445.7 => 5.582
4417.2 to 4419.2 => 4.198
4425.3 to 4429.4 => 5.15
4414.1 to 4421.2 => 4.421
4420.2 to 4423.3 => 4.996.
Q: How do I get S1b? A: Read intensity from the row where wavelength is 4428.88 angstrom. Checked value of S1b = 5.15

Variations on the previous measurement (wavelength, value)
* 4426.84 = 5.026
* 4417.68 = 4.198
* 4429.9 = 5.426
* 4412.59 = 4.431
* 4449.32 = 4.41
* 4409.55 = 3.143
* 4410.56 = 3.732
